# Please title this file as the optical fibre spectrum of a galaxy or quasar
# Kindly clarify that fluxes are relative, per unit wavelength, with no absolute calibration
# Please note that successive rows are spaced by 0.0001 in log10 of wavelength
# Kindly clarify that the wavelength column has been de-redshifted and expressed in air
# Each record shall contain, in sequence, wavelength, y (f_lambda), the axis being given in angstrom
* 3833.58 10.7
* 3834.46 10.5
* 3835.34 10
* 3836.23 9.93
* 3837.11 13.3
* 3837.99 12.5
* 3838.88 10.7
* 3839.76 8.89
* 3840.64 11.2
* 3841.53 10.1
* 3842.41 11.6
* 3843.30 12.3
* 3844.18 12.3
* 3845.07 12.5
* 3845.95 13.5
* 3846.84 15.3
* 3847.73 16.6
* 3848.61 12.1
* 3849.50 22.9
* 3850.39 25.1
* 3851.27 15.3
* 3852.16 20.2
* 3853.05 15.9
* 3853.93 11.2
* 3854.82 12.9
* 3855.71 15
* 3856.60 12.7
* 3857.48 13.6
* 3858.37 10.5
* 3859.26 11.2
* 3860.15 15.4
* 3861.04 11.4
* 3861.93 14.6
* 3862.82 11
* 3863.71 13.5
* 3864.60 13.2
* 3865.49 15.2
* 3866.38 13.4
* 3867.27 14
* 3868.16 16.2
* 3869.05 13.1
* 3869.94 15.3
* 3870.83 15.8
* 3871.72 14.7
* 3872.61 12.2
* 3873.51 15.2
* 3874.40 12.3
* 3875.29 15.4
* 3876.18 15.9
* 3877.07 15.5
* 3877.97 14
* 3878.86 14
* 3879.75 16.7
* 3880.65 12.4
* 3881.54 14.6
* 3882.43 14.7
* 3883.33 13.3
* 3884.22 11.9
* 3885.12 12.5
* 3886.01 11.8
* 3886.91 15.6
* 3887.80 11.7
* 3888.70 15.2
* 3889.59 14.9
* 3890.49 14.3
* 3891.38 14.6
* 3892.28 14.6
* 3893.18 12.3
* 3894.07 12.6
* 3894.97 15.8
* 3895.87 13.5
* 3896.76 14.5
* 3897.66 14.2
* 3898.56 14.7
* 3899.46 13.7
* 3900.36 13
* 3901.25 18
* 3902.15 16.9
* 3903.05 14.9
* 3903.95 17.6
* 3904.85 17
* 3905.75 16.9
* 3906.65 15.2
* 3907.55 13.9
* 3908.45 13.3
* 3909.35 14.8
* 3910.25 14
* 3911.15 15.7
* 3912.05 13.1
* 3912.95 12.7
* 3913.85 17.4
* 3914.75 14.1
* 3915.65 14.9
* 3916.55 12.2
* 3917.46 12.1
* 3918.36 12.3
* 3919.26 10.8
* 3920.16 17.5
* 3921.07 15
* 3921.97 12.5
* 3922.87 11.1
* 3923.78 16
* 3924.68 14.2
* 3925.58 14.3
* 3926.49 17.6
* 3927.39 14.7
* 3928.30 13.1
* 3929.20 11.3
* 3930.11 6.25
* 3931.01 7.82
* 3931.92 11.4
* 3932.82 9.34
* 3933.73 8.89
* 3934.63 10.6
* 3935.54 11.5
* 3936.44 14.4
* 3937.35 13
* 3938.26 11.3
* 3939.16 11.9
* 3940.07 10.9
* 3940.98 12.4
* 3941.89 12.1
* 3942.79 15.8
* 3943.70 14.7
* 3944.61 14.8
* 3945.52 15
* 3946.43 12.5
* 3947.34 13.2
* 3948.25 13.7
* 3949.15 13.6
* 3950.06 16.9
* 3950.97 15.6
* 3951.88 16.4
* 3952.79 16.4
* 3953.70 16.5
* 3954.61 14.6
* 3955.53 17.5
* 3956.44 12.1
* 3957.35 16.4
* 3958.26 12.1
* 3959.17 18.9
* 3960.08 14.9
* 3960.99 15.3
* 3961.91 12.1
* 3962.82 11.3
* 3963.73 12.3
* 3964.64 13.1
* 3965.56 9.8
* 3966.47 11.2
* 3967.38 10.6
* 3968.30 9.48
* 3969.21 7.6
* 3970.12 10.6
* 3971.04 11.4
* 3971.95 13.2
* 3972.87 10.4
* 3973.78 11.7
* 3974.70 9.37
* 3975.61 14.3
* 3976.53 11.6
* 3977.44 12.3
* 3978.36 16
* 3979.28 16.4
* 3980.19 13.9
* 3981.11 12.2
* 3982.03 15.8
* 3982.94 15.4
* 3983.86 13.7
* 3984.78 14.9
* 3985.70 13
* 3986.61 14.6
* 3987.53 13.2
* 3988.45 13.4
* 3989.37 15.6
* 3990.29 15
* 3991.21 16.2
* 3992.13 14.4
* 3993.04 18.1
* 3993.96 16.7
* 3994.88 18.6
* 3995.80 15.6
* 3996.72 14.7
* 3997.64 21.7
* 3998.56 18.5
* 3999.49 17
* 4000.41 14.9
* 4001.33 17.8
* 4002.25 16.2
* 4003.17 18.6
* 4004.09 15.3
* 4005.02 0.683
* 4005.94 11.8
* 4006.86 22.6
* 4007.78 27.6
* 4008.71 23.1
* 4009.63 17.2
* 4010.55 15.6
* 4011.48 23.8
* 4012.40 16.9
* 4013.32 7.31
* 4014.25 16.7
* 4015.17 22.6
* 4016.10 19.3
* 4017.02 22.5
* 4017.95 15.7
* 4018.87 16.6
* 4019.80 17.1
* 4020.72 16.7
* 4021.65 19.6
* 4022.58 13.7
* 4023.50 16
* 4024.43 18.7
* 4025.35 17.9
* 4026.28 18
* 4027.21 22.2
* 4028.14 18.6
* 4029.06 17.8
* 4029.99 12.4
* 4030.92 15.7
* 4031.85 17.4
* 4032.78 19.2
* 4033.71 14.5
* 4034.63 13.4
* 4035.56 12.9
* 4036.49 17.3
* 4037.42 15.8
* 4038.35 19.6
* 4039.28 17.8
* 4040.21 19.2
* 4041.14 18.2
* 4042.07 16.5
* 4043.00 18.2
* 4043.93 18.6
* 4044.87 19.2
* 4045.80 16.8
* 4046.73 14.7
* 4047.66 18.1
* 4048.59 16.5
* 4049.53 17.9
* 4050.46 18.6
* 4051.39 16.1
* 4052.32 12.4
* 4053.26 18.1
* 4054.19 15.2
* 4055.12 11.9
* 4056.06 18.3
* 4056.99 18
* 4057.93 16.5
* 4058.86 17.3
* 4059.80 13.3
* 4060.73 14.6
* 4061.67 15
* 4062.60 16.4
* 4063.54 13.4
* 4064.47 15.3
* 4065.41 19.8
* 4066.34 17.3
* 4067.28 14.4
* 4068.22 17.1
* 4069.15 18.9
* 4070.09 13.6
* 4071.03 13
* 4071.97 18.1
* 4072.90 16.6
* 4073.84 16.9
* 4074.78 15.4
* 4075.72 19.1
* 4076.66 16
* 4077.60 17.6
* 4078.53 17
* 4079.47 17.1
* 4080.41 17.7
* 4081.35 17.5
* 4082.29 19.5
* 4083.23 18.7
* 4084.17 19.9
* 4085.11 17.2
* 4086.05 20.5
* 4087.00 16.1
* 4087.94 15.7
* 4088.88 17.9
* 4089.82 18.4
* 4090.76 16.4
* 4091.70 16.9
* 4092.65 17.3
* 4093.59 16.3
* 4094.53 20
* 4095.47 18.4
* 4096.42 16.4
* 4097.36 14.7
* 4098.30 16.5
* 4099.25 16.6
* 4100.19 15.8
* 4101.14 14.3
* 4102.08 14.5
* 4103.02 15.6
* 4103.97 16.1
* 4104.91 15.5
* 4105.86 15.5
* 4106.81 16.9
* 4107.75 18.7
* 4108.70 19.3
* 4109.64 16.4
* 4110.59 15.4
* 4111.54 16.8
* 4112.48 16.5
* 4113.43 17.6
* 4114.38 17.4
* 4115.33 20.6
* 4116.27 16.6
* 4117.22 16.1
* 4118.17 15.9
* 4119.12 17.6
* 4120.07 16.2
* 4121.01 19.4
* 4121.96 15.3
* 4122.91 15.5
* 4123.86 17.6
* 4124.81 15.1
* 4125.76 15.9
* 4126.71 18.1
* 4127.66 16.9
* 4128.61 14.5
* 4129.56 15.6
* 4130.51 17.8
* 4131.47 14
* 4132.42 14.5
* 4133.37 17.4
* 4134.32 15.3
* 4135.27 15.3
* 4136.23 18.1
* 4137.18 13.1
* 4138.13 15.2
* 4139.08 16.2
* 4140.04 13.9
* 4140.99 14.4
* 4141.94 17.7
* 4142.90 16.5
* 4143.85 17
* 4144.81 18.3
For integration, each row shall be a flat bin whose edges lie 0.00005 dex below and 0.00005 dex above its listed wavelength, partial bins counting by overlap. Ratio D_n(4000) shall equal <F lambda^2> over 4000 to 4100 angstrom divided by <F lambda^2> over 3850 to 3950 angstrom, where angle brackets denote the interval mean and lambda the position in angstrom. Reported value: 1.32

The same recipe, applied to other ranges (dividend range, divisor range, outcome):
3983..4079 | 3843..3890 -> 1.27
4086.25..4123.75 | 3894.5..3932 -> 1.31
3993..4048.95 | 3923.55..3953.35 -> 1.37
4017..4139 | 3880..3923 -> 1.29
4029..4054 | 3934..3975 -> 1.34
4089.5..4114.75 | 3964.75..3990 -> 1.40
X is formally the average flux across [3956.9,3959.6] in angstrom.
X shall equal 15.8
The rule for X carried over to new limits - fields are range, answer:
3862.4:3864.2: 12.3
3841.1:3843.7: 11.3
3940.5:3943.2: 13.4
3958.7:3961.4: 16.4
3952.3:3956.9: 15.4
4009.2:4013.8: 16.2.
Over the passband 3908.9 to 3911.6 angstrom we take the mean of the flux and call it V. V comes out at 14.8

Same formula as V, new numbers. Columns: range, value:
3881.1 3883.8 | 14.2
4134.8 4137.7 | 15.5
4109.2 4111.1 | 15.8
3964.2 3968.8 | 10.8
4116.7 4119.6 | 16.5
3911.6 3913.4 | 12.9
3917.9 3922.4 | 13.6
